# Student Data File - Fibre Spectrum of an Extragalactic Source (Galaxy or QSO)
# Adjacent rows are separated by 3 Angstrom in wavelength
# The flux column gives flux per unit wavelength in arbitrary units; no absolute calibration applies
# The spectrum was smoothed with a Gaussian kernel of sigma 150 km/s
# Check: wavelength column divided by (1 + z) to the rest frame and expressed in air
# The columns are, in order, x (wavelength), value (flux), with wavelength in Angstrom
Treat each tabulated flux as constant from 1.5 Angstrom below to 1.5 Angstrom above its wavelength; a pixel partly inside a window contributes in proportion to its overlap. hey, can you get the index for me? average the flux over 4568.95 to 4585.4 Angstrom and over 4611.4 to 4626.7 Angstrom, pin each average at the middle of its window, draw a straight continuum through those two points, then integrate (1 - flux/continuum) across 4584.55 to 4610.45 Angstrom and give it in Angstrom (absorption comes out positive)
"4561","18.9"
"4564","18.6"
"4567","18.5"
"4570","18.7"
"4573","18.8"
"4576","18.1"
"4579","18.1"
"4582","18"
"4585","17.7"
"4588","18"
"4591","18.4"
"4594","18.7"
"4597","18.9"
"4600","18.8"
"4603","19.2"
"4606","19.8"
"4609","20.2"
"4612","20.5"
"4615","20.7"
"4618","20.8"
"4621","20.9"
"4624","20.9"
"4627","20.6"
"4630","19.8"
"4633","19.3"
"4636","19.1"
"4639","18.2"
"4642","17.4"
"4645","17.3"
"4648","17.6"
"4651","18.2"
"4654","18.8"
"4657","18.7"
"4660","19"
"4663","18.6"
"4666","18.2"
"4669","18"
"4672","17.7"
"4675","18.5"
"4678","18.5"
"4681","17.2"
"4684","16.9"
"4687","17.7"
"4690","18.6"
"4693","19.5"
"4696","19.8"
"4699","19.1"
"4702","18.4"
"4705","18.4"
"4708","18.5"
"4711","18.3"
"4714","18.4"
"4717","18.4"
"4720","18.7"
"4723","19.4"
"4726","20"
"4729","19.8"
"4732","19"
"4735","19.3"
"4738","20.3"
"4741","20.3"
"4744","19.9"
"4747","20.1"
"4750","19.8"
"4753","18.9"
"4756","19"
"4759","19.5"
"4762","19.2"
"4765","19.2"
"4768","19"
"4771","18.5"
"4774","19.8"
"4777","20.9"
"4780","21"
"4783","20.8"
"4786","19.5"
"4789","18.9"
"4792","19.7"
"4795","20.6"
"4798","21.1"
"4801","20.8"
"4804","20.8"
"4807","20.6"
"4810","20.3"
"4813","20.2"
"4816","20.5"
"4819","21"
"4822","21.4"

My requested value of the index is 0.8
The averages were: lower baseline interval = 18.3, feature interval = 18.9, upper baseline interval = 20.8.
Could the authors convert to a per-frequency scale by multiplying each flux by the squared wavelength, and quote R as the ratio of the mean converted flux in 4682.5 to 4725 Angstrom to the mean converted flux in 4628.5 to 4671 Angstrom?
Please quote 1.0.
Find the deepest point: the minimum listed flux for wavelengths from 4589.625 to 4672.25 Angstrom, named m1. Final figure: 17.3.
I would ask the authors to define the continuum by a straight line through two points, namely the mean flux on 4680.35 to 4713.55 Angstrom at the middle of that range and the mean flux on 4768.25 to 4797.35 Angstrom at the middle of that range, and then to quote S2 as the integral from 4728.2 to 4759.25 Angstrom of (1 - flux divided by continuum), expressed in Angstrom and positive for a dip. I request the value -0.6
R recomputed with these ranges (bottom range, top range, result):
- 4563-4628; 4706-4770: 1.07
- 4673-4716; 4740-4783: 1.10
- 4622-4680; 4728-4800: 1.11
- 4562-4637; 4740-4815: 1.12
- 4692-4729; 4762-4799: 1.08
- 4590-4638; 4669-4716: 0.96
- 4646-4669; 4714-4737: 1.07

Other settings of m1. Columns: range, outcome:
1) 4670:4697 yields 16.9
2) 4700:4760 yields 18.3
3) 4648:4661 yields 17.6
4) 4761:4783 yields 18.5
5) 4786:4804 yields 18.9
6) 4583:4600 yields 17.7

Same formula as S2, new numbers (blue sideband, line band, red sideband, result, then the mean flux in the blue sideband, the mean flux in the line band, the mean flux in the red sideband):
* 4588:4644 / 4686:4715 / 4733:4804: 1.5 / 19.5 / 18.7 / 19.8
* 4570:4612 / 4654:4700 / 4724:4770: 1.9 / 18.7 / 18.4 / 19.5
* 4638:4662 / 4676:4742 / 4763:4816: 0.5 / 18.2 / 18.8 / 20.1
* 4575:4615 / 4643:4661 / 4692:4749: 0.8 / 18.9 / 18.2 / 19.2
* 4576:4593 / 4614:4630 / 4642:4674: -2.3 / 18.1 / 20.7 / 18.2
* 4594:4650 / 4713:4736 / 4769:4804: 0.9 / 19.4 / 19.1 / 20.2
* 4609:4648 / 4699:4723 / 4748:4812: 1.5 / 19.6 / 18.5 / 19.9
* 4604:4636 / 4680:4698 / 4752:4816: 1.6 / 20.3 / 18.3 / 19.9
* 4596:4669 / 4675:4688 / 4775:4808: 1.3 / 19.2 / 17.7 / 20.4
